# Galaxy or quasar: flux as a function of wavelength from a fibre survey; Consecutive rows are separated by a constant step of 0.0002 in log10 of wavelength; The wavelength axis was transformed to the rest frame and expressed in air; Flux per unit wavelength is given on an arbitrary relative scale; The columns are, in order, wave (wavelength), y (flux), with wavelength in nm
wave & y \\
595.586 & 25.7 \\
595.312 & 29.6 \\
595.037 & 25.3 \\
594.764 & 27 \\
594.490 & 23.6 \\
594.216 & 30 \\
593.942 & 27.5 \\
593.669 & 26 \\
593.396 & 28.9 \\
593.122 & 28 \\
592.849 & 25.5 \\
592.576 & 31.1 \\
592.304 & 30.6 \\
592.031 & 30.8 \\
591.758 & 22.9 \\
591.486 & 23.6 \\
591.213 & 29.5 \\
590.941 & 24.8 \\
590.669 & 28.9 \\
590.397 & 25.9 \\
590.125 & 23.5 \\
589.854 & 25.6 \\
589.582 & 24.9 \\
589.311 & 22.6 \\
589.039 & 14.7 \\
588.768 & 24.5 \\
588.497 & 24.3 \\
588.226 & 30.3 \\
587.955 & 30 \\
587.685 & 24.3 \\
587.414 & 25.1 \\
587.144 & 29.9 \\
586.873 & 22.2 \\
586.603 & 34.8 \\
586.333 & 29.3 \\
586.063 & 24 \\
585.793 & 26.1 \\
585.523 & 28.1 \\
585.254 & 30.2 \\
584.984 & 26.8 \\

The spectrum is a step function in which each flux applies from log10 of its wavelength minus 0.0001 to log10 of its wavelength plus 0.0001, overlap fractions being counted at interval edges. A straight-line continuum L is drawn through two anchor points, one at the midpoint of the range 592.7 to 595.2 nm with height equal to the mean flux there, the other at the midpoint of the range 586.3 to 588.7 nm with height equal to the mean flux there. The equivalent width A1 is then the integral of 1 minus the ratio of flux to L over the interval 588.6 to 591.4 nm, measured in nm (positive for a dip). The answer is 0.29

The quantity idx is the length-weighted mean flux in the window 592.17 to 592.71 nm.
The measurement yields 30.9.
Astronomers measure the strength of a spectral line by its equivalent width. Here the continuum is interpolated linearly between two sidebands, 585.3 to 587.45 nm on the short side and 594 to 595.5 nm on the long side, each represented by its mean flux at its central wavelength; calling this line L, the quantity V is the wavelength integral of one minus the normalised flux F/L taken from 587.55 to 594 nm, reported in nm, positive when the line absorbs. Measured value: 0.273 nm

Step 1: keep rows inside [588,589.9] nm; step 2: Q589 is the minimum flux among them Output 14.7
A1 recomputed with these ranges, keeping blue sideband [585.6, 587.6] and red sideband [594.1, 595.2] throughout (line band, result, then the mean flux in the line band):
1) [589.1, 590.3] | 0.15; 23.6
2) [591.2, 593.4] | -0.08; 27.7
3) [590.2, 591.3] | 0.00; 27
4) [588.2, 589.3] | 0.18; 22.7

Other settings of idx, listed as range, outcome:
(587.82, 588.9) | 27.3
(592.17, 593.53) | 28.8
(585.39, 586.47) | 26.9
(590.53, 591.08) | 26.9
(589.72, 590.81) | 26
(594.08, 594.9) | 26.8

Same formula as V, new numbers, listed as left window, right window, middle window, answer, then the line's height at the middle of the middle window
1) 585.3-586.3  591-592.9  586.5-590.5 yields 0.256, 27.2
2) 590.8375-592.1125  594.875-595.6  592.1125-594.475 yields -0.147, 26.6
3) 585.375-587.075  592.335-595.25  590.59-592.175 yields 0.046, 27.5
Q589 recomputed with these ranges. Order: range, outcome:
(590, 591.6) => 23.5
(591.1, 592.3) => 22.9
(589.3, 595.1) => 22.6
